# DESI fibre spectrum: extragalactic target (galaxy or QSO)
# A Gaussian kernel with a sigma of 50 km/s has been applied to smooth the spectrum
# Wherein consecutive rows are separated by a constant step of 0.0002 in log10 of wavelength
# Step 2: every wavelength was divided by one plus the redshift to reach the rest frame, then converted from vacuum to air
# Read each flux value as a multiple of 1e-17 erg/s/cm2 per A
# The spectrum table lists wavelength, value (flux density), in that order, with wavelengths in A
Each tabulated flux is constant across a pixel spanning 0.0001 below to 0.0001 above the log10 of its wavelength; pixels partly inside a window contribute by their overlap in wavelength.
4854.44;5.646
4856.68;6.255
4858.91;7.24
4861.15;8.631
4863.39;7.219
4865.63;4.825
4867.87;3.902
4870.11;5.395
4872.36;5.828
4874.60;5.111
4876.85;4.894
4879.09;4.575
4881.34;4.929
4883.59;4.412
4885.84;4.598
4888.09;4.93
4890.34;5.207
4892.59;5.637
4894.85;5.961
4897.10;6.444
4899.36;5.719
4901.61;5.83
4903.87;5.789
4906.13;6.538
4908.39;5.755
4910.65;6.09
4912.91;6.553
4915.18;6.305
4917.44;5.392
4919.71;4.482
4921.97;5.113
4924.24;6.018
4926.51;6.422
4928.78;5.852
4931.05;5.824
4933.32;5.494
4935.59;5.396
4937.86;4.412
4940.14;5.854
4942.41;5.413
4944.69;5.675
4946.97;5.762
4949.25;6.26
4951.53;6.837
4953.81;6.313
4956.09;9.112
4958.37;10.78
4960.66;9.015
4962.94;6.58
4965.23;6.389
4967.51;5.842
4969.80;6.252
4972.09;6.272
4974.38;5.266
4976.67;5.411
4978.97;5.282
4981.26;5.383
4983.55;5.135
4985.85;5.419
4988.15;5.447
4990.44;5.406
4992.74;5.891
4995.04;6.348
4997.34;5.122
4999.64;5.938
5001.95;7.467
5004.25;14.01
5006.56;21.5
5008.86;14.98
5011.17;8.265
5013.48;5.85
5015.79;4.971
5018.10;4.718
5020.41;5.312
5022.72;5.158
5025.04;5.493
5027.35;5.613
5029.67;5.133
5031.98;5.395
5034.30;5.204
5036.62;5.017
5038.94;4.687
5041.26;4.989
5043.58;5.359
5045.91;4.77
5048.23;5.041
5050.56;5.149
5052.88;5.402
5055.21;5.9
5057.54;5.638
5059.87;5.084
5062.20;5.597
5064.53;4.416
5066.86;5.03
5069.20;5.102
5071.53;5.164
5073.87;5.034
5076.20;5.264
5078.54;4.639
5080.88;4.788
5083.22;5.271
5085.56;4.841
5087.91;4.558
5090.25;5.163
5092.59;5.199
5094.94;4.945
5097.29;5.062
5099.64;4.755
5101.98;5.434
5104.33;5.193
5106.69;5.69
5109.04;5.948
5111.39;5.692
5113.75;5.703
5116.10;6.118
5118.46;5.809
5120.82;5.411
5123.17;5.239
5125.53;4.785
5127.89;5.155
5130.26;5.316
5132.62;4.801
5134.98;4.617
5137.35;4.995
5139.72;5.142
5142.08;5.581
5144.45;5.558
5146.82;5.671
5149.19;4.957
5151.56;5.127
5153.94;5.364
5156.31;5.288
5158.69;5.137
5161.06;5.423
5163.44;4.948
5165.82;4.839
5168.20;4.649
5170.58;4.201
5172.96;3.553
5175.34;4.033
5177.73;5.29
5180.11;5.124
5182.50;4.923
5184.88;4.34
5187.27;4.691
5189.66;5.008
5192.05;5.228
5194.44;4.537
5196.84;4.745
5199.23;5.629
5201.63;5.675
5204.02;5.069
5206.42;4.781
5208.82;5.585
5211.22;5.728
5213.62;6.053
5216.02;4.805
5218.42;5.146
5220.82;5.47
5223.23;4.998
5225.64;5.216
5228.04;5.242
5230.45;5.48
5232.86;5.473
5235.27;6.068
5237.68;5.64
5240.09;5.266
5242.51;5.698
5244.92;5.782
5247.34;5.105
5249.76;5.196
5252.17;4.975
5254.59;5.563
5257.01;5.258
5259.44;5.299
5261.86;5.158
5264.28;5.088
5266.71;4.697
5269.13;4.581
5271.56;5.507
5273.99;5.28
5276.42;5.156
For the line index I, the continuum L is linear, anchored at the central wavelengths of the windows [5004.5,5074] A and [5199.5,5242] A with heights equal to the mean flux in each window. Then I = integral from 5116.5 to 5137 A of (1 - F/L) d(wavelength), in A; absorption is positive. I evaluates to 2.4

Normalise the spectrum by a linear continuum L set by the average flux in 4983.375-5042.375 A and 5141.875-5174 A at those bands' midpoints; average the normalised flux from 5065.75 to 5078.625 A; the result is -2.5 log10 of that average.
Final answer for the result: 0.20 mag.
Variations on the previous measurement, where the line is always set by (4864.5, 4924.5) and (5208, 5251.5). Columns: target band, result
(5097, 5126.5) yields -0.01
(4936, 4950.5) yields -0.03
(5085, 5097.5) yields 0.10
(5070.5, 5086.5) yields 0.09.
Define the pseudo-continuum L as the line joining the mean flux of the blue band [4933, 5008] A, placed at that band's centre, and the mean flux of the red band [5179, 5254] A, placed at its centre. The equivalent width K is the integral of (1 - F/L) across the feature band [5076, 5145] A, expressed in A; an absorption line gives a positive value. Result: 8.6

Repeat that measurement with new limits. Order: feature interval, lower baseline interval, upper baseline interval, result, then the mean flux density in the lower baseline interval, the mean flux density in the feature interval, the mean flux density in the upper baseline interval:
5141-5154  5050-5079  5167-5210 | -1.10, 5.2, 5.37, 4.84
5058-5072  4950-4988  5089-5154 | 1.63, 6.54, 5.09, 5.3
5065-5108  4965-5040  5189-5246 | 7.63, 6.66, 5.06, 5.35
